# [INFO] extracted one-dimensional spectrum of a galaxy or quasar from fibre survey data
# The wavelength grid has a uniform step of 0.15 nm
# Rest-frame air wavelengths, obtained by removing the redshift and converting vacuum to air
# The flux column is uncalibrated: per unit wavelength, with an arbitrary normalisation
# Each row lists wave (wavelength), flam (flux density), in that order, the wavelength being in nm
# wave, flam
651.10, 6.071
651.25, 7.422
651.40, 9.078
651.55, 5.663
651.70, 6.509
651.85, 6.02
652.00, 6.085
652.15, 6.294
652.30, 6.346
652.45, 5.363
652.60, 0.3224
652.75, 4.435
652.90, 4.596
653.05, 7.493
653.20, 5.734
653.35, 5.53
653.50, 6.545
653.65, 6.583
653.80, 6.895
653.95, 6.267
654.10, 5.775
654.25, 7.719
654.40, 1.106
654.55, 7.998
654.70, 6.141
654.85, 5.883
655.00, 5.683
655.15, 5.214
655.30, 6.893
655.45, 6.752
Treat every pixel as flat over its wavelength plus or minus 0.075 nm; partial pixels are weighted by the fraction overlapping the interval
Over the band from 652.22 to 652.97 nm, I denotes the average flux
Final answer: 4.22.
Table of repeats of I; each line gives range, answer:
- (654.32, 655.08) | 5.38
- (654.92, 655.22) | 5.46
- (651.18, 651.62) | 7.41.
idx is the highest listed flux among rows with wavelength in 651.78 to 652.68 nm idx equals 6.346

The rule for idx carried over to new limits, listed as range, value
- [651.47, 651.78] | 6.509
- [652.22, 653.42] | 7.493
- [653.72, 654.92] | 7.998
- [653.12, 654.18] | 6.895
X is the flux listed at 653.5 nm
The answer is 6.545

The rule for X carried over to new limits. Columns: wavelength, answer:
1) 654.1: 5.775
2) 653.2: 5.734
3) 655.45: 6.752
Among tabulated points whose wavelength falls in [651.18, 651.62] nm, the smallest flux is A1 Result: 5.663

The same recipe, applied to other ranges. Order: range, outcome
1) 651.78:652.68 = 0.3224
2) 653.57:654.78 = 1.106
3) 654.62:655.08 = 5.683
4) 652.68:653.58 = 4.435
